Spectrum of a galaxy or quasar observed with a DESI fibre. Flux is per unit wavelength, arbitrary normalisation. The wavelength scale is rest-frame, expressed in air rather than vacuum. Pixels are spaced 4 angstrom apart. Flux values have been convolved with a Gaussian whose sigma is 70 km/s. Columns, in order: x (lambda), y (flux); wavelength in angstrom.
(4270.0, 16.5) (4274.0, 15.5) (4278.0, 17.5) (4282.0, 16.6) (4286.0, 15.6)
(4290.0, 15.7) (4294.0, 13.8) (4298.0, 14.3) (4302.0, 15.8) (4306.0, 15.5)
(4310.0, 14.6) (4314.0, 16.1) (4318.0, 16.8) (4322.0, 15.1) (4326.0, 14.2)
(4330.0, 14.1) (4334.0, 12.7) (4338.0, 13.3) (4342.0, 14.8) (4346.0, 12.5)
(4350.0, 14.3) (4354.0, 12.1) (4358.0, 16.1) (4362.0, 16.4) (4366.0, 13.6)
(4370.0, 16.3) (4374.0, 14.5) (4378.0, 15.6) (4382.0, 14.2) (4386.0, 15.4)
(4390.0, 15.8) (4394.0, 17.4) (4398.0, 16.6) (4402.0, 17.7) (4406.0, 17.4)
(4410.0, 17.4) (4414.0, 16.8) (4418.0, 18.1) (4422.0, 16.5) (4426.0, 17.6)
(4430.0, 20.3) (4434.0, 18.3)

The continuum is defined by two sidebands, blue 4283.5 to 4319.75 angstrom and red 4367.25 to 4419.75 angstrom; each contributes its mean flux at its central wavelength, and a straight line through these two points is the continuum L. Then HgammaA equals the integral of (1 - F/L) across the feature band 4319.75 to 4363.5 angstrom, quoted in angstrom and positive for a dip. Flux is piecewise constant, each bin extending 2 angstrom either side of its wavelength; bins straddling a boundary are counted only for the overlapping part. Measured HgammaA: 4.6 angstrom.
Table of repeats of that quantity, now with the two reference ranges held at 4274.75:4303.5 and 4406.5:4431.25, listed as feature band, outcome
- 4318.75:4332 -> 1.2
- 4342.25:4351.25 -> 1.6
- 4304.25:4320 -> 0.2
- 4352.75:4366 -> 1.5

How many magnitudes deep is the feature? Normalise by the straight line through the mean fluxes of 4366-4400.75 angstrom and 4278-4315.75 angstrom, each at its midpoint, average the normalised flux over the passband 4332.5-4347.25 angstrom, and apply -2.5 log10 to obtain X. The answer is 0.162 mag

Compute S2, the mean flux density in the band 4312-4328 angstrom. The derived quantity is 15.5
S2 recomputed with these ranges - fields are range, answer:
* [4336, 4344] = 14.1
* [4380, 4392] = 15.1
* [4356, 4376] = 15.4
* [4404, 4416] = 17.2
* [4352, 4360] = 14.1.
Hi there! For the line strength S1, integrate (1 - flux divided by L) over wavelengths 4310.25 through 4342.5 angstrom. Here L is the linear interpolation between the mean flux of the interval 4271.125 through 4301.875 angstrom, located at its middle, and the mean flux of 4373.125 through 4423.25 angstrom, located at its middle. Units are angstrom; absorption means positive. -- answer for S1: 2.60 angstrom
